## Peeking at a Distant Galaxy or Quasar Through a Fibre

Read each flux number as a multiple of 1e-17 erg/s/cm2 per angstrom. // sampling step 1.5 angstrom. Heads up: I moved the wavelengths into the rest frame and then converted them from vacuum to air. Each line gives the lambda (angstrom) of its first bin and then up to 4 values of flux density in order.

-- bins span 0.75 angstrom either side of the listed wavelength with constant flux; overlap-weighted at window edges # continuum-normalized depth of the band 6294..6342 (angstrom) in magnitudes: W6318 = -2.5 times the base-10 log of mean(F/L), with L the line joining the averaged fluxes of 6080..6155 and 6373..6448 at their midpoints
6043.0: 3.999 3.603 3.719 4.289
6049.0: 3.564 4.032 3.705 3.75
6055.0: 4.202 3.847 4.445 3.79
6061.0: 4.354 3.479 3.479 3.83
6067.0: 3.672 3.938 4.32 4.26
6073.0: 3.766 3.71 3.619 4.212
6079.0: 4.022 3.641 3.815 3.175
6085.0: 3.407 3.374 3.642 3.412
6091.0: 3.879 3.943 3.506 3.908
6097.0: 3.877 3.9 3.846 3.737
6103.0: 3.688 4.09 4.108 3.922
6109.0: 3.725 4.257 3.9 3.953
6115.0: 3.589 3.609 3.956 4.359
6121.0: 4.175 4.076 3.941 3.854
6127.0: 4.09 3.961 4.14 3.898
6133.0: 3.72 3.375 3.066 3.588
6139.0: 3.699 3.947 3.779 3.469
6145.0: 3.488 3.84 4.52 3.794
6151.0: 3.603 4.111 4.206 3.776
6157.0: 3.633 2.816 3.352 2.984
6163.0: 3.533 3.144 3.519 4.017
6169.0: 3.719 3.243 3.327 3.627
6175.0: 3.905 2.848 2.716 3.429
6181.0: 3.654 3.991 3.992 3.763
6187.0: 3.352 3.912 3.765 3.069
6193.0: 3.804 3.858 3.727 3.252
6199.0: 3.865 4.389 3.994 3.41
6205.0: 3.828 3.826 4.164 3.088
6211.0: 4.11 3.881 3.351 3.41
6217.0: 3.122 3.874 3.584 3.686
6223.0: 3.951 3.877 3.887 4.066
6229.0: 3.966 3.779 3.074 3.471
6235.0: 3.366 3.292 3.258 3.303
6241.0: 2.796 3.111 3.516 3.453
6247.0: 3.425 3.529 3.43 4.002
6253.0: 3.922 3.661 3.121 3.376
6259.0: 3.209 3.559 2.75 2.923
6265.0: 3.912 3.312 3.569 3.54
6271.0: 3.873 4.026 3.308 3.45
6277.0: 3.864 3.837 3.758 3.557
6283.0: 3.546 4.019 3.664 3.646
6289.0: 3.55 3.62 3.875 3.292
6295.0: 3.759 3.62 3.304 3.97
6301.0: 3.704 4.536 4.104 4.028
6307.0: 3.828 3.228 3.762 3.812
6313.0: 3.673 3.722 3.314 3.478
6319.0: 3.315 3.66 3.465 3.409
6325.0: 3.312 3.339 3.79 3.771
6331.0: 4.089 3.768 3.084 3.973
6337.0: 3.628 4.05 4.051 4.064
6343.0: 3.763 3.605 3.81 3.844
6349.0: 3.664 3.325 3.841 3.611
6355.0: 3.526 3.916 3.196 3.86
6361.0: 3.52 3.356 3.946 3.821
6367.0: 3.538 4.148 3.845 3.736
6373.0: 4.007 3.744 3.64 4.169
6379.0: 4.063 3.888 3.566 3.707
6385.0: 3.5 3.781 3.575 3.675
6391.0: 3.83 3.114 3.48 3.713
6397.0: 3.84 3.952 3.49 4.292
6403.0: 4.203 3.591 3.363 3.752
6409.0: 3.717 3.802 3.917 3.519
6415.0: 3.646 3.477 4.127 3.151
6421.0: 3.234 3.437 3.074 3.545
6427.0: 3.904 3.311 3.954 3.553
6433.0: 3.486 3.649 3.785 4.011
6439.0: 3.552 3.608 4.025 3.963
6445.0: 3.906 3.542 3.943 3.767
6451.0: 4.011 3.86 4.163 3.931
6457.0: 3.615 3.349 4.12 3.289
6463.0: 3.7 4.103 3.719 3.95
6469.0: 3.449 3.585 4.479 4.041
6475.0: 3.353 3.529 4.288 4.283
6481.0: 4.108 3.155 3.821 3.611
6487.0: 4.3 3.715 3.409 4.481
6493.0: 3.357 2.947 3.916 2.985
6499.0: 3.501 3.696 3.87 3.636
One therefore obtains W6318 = 0.009 mag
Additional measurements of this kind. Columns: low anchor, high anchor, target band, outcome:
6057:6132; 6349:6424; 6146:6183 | 0.08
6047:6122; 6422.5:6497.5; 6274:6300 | 0.04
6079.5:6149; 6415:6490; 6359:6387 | -0.01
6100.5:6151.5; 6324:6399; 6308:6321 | 0.06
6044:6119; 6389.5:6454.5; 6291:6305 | -0.01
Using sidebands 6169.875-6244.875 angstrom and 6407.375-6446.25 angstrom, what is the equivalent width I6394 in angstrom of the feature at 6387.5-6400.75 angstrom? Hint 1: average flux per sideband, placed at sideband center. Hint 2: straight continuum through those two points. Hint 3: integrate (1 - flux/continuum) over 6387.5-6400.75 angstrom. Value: 0.1 angstrom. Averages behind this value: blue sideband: 3.59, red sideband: 3.65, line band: 3.63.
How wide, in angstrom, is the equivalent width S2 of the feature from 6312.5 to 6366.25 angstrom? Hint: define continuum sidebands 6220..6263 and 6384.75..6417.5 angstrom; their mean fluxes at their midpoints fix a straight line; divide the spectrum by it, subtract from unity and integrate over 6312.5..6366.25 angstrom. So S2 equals -0.53 angstrom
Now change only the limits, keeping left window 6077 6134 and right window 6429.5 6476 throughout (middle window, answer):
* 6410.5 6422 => 0.6 angstrom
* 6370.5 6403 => 0.3 angstrom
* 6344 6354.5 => 0.4 angstrom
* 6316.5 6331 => 1.1 angstrom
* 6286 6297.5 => 0.6 angstrom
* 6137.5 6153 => 0.1 angstrom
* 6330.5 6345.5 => 0.0 angstrom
